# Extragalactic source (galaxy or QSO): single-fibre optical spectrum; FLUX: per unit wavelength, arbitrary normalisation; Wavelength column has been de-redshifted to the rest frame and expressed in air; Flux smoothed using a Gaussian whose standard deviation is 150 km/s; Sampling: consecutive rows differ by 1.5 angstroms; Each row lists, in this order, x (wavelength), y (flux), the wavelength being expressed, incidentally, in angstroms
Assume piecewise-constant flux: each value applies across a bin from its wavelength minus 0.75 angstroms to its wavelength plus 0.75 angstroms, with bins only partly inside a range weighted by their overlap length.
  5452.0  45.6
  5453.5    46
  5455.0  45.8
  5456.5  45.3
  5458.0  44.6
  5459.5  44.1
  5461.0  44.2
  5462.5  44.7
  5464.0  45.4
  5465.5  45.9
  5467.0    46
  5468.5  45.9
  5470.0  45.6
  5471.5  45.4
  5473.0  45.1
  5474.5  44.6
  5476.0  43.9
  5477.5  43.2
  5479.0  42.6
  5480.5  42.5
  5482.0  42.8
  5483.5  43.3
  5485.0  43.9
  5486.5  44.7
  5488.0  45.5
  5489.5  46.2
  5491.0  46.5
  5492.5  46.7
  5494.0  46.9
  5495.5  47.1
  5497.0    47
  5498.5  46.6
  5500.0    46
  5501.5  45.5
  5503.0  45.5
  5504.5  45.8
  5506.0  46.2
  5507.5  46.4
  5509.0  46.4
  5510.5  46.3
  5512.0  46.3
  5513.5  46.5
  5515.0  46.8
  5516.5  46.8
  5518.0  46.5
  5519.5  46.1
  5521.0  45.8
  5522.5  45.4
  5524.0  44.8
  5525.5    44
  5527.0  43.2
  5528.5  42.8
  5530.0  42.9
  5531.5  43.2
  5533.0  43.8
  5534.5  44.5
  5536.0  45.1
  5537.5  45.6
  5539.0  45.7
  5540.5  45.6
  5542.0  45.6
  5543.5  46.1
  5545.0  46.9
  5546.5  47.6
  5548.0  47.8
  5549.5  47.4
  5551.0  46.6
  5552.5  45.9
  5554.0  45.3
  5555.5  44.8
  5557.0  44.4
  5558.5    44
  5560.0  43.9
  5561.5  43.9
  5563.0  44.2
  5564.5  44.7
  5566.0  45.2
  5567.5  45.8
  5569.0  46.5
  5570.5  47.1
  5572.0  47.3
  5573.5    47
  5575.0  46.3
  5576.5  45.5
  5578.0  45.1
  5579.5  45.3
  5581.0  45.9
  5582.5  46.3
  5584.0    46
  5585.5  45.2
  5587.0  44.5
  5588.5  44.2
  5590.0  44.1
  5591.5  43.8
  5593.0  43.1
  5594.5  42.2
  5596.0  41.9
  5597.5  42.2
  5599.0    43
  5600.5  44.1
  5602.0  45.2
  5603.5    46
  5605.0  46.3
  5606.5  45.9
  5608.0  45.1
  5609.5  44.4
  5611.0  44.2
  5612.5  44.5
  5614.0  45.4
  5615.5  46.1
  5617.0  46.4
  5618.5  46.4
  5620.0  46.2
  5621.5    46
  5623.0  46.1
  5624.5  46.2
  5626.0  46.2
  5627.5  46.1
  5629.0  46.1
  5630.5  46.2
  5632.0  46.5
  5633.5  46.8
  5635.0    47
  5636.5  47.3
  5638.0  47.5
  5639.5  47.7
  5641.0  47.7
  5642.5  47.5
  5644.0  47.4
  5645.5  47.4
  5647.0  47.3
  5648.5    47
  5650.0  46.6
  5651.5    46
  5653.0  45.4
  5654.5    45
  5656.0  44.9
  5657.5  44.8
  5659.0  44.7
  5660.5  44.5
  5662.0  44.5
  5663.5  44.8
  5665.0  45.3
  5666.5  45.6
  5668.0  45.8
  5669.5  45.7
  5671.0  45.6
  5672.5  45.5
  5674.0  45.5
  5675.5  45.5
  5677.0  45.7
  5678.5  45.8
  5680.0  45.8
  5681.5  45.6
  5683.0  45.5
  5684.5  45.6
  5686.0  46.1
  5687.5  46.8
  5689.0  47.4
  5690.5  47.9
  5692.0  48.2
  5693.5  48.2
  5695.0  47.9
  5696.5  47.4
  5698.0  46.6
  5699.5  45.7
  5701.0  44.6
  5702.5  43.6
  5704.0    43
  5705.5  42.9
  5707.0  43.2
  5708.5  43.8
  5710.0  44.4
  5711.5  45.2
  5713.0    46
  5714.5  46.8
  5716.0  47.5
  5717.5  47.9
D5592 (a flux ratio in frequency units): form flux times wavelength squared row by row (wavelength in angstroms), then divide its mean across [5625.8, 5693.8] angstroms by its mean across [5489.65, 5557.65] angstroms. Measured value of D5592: 1.06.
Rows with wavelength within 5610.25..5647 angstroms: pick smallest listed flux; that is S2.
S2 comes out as 44.2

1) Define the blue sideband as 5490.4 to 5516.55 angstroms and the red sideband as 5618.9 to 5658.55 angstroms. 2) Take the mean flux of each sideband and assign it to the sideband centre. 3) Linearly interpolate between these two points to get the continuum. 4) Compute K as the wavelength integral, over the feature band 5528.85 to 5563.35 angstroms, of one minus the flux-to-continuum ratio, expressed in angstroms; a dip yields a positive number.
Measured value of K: 0.88 angstroms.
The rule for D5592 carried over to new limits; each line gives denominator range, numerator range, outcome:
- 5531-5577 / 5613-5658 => 1.05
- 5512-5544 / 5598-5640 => 1.05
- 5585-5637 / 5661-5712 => 1.04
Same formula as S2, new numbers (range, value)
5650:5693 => 44.5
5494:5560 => 42.8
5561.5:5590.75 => 43.9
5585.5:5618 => 41.9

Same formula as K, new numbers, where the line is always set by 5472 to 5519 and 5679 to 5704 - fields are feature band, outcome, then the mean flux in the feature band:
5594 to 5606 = 0.5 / 43.9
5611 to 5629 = 0.0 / 45.9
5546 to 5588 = 0.1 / 45.7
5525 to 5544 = 0.5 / 44.5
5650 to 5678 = 0.5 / 45.3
